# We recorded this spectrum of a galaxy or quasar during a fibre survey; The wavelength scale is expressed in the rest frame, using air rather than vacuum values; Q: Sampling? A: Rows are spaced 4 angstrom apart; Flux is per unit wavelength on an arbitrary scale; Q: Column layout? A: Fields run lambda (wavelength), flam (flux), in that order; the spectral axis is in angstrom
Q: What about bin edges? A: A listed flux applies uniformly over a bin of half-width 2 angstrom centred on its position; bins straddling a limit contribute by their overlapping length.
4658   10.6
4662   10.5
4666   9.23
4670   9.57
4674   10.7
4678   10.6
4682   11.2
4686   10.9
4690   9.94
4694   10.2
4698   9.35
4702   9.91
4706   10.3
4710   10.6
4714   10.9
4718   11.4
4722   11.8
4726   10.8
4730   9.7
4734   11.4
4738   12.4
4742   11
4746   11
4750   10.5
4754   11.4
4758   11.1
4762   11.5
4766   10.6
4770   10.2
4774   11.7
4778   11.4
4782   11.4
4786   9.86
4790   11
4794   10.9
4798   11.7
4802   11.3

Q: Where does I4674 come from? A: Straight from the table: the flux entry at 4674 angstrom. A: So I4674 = 10.7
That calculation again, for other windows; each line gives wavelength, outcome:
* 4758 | 11.1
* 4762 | 11.5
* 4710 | 10.6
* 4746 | 11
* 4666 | 9.23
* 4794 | 10.9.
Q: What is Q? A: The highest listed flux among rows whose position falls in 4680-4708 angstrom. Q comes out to 11.2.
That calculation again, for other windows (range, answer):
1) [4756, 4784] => 11.7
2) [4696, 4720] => 11.4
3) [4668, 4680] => 10.7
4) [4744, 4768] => 11.5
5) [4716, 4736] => 11.8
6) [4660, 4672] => 10.5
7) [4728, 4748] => 12.4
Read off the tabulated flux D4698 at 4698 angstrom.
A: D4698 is 9.35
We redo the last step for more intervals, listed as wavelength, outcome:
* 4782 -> 11.4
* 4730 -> 9.7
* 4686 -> 10.9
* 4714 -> 10.9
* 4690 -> 9.94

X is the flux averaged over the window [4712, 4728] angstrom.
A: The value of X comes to 11.2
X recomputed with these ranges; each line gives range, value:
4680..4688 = 11.1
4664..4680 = 10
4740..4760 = 11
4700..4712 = 10.3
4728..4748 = 11.1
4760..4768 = 11.1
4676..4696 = 10.6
